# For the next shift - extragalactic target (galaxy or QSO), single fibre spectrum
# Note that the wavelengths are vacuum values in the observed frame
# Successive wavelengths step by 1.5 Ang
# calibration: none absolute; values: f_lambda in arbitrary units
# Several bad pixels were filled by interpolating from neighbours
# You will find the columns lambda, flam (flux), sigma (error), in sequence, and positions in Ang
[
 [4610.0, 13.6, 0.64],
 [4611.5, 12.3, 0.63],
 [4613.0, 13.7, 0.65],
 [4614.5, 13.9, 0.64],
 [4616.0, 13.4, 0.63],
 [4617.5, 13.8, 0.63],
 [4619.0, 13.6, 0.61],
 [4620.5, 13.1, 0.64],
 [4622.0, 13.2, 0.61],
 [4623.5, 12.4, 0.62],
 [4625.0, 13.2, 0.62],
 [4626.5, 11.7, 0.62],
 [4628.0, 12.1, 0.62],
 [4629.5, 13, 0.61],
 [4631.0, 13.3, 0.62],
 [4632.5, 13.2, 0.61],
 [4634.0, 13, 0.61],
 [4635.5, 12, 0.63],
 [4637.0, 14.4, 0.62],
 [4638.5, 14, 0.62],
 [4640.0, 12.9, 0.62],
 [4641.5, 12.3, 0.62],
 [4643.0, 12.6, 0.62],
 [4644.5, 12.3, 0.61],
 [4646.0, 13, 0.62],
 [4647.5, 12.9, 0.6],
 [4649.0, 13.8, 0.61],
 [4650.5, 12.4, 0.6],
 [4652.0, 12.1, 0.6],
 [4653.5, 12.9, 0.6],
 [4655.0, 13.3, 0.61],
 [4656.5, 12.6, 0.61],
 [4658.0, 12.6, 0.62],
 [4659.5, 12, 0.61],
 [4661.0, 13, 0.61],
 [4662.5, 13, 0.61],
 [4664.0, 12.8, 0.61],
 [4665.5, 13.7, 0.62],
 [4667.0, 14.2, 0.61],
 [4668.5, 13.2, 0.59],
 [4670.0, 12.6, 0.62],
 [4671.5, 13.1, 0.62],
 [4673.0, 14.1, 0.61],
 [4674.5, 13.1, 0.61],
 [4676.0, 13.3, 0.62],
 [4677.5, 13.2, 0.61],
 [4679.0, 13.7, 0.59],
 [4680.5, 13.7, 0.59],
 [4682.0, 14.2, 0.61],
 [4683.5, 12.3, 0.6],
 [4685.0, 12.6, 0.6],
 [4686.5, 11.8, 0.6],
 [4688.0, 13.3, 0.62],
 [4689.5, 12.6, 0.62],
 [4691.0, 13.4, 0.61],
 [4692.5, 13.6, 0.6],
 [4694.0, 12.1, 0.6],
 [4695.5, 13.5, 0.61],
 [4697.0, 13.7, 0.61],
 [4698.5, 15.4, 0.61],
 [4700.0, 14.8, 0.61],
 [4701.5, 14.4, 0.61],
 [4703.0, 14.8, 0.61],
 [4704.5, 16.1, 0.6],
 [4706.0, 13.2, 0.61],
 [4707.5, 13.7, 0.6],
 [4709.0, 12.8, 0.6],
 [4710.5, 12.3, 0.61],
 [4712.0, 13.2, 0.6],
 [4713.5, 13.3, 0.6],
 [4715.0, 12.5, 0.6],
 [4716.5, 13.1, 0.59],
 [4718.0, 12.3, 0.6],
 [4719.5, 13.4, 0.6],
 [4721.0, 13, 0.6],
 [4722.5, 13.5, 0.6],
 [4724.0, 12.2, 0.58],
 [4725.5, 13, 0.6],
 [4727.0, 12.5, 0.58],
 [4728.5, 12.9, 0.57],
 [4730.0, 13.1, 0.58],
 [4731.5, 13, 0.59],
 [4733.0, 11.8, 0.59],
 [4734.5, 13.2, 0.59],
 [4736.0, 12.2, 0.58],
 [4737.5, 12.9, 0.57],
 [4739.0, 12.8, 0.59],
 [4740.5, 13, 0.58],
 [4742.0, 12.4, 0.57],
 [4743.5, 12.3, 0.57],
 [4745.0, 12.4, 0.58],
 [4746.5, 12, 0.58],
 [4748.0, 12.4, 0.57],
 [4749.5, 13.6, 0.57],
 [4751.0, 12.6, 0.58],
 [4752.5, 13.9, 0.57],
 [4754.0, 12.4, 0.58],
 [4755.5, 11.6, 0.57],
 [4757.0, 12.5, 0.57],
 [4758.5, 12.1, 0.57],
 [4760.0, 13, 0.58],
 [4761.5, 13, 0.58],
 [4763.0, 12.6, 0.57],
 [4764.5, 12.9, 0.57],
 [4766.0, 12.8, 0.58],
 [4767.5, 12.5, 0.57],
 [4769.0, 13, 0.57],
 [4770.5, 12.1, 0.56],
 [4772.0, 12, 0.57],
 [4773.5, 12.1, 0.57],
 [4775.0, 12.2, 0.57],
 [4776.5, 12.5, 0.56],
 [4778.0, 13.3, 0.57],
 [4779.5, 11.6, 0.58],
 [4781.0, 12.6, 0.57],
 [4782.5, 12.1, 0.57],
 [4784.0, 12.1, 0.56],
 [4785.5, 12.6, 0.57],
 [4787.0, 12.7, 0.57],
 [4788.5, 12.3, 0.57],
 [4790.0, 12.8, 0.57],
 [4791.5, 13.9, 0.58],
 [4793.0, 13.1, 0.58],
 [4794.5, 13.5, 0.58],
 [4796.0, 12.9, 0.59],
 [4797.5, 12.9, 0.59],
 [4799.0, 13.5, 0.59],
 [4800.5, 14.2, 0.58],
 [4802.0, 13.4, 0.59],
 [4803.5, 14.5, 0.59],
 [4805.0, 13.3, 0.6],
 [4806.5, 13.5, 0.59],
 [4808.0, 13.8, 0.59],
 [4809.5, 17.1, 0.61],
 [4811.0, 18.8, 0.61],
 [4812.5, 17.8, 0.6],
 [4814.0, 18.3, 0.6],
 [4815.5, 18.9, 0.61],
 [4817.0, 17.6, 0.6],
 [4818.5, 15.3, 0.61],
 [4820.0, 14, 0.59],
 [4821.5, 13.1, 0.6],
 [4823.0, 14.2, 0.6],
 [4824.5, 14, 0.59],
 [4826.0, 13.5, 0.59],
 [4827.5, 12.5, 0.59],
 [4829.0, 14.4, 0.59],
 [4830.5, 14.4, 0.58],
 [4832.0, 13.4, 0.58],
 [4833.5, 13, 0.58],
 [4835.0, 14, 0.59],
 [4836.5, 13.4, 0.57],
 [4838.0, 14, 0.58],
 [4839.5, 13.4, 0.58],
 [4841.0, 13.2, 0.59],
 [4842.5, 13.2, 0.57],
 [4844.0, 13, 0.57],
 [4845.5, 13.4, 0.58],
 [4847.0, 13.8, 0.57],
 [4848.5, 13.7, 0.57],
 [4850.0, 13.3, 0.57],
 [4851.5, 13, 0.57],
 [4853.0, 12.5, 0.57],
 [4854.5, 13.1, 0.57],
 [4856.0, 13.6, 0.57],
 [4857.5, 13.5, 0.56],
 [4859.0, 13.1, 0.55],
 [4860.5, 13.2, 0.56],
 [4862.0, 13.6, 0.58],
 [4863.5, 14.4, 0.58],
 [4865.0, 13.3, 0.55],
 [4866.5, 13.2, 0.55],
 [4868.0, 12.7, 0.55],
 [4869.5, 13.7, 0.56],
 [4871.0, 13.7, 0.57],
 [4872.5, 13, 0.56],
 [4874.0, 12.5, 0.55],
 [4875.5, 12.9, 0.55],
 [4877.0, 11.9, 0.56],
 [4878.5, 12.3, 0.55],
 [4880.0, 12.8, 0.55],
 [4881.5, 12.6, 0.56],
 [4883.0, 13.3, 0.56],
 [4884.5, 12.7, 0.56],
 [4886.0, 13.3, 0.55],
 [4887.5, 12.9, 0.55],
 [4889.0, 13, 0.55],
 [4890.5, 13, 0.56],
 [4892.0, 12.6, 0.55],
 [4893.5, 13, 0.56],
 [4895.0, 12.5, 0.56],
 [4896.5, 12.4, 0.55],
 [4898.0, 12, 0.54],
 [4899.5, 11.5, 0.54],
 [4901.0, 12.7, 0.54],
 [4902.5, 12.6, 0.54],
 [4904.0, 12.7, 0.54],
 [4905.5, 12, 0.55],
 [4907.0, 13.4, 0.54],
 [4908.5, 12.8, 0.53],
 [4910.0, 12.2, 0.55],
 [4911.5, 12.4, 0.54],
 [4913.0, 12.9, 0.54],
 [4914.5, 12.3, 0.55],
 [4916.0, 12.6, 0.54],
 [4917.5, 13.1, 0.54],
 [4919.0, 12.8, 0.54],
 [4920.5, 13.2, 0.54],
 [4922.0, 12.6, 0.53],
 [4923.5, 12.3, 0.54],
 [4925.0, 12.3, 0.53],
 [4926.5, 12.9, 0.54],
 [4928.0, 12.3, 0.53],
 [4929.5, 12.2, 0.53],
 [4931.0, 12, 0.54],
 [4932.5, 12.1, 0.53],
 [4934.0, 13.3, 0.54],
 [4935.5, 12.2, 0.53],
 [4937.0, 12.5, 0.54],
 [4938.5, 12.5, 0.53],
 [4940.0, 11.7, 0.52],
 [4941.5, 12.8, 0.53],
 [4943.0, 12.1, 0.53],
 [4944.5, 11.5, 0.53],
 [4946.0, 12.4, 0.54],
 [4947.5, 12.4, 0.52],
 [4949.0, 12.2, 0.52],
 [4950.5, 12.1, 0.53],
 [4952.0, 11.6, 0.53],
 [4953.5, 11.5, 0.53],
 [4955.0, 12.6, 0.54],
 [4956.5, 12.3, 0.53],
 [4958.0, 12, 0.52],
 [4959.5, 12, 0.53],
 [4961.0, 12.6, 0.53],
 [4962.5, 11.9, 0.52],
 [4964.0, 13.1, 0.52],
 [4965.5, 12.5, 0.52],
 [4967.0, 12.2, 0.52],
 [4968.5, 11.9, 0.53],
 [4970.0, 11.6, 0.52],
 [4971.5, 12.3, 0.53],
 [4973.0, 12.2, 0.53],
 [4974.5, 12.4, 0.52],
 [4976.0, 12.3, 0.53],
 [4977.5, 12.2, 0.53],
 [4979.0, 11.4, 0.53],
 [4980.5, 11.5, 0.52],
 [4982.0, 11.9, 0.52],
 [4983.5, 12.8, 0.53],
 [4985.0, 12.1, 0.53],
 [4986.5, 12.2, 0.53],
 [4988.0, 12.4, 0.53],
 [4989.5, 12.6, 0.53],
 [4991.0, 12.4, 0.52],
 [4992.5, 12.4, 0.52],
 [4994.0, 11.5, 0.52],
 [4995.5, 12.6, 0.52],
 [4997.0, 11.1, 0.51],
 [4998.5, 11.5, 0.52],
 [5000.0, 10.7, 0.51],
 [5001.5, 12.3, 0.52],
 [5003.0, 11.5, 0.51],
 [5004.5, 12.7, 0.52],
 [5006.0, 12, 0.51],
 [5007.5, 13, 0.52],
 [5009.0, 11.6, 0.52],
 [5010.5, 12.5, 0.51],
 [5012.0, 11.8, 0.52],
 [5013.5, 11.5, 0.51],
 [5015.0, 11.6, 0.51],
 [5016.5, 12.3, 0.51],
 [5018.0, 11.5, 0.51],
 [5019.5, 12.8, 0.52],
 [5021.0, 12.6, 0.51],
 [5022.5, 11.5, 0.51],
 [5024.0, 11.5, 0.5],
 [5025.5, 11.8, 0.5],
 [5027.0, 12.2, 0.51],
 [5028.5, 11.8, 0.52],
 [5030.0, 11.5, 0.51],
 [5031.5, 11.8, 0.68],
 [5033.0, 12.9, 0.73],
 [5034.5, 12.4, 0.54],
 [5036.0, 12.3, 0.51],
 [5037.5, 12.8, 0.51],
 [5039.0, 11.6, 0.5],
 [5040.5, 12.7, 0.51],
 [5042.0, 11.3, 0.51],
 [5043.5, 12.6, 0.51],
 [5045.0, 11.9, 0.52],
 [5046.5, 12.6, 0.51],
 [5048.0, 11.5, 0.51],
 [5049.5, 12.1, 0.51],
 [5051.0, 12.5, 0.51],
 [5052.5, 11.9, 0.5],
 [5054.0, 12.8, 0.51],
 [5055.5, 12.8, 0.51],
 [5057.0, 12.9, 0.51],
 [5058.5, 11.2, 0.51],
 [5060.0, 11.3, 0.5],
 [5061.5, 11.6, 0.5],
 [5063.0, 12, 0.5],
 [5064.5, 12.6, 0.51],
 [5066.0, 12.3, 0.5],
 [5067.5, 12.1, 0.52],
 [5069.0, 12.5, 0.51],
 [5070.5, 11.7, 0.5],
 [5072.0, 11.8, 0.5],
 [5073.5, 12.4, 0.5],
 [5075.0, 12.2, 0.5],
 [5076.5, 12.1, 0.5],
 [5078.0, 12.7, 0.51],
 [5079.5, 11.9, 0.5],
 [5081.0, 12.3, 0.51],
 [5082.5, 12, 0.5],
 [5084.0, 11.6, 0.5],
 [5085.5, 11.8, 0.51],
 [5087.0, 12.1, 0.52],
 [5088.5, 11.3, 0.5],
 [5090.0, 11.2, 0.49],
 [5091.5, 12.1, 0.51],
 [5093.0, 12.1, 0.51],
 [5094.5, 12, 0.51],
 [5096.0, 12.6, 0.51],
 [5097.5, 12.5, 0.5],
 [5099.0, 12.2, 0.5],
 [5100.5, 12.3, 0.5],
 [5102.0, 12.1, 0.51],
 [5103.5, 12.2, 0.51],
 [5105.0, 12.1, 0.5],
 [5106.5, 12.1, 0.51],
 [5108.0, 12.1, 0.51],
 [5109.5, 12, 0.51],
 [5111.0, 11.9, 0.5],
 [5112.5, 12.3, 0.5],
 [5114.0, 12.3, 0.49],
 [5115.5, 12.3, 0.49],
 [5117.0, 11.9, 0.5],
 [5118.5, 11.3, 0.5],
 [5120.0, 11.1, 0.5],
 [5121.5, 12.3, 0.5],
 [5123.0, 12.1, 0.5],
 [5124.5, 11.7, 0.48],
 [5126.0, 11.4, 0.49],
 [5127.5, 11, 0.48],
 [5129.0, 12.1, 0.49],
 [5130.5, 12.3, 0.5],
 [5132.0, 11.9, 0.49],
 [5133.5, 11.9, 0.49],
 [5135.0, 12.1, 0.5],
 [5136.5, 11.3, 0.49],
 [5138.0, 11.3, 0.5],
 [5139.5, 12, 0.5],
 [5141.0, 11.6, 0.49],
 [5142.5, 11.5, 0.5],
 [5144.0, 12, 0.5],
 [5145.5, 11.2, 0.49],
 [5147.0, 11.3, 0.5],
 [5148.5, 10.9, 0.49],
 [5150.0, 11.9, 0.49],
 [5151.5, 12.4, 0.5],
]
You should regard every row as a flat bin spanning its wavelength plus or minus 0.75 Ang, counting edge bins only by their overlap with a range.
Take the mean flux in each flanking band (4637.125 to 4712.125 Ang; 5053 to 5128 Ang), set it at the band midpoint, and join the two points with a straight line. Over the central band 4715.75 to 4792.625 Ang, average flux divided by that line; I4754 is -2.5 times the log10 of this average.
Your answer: 0.03 mag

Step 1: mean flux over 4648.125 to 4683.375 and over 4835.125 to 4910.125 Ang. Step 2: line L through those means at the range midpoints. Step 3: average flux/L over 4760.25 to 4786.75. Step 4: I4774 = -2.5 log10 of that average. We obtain 0.05 mag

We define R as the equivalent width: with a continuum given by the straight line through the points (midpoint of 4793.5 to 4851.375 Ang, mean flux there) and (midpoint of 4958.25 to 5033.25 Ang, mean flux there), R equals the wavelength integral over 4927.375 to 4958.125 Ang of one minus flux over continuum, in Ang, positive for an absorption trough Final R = 1.3 Ang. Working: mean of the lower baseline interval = 14.3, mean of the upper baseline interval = 12.1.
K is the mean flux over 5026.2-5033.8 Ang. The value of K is 12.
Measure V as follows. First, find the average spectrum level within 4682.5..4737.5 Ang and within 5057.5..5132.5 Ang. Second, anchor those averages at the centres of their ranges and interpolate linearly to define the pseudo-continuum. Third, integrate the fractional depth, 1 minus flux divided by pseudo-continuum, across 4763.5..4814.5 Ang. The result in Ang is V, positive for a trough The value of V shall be -2.1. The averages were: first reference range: 13.2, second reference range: 12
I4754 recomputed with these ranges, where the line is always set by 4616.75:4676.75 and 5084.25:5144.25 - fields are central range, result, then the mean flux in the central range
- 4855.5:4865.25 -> -0.09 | 13.5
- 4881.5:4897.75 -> -0.03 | 12.8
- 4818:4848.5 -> -0.09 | 13.6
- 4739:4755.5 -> 0.01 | 12.7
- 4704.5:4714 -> -0.04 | 13.3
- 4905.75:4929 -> -0.03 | 12.7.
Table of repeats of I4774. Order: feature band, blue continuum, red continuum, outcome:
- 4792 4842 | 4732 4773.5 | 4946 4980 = -0.16 mag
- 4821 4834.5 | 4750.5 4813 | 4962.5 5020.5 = -0.06 mag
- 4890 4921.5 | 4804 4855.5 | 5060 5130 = 0.09 mag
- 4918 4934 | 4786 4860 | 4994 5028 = 0.03 mag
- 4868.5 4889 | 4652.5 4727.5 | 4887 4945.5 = -0.02 mag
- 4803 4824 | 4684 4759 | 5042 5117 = -0.22 mag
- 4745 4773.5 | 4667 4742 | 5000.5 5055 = 0.04 mag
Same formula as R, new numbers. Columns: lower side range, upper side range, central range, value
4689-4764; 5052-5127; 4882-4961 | 0.2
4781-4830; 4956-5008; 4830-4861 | 0.9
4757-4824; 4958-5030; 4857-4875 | -0.3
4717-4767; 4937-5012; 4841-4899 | -3.1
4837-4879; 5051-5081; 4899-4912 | 0.5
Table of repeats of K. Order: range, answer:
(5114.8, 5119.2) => 11.8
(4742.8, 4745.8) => 12.3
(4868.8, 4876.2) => 13.2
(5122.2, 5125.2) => 11.9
